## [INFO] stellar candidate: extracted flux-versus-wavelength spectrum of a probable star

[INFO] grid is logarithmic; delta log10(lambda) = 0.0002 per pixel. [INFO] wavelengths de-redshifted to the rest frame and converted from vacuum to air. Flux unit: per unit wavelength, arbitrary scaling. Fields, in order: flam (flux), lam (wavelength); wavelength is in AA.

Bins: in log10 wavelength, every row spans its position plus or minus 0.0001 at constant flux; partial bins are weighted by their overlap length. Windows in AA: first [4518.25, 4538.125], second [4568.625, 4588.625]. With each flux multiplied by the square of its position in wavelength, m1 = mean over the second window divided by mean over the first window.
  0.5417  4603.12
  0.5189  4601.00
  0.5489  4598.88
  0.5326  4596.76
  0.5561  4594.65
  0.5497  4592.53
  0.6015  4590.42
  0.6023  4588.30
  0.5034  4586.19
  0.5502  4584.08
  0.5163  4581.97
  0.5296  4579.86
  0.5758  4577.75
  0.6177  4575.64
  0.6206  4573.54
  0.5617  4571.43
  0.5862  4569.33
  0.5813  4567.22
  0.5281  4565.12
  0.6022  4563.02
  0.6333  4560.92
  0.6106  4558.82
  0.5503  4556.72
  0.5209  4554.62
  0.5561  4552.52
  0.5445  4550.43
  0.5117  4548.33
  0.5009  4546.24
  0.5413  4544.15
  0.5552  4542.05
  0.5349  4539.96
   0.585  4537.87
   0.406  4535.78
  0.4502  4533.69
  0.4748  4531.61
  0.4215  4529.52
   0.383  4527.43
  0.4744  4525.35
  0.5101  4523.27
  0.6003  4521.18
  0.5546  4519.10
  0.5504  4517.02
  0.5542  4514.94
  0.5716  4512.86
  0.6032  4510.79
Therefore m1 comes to 1.20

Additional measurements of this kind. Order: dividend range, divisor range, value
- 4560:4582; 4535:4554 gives 1.11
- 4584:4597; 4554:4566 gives 0.98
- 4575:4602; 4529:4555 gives 1.11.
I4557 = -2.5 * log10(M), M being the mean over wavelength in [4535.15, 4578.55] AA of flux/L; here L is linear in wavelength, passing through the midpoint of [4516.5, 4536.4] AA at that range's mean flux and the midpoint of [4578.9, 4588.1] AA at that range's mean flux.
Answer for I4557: -0.10 mag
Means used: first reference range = 0.482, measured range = 0.56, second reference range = 0.532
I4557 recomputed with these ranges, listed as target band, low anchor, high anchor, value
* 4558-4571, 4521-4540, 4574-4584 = -0.101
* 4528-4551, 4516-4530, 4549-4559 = 0.062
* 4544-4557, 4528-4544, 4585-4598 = -0.050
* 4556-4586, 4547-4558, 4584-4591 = -0.045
